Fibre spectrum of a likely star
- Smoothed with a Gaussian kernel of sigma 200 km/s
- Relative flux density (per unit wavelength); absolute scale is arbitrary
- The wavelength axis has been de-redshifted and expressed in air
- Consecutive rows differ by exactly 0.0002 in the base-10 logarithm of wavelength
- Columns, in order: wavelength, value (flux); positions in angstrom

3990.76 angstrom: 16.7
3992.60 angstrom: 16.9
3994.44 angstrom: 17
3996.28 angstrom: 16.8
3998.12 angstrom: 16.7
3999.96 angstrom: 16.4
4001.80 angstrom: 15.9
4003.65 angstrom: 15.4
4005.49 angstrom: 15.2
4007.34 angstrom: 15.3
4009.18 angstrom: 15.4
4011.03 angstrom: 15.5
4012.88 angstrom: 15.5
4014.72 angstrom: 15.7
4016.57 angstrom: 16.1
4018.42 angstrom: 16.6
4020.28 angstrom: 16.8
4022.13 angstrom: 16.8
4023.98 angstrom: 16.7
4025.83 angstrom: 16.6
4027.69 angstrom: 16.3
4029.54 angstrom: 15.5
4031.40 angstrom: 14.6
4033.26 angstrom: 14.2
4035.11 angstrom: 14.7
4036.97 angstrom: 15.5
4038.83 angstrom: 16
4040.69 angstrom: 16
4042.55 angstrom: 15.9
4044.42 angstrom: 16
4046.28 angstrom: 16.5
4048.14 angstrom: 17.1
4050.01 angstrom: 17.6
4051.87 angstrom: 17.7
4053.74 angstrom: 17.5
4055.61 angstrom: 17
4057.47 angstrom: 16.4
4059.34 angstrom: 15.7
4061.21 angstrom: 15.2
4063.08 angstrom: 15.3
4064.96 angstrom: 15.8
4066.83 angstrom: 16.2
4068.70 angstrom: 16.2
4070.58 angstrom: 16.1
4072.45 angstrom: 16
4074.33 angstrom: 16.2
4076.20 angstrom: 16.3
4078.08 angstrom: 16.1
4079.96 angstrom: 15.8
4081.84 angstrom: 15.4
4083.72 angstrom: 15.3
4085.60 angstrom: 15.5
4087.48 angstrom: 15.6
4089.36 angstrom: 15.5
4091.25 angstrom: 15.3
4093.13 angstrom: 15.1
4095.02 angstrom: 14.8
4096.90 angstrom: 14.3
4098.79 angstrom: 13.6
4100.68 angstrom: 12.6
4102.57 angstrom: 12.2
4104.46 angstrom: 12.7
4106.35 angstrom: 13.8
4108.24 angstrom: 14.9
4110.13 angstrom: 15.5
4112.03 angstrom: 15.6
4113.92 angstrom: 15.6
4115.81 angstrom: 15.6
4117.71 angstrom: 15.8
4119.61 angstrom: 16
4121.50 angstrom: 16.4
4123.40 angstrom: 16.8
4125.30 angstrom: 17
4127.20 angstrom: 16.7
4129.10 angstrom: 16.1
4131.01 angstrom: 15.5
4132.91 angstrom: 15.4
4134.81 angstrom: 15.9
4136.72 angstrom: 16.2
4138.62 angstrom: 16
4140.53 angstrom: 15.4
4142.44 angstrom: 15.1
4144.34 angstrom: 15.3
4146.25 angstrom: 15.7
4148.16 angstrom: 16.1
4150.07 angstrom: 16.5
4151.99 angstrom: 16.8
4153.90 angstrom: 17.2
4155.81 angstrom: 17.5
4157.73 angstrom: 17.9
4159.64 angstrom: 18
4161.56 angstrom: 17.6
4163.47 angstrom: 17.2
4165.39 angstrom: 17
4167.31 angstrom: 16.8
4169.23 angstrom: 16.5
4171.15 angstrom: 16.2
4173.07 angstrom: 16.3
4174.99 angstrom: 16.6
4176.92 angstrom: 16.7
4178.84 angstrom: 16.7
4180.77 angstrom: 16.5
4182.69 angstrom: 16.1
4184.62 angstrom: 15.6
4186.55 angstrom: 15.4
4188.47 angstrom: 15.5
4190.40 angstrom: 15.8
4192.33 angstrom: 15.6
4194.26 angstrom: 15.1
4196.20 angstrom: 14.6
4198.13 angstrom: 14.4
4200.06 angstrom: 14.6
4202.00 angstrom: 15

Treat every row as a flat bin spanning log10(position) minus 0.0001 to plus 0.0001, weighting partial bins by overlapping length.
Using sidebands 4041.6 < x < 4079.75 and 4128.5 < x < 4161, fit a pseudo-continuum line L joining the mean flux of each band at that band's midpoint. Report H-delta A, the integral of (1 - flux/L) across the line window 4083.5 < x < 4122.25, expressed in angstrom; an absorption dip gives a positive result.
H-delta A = 3.52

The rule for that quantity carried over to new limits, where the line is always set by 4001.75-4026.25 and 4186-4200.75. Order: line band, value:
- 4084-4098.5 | 0.5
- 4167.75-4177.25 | -0.8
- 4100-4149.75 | 0.1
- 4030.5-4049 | 0.2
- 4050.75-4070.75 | -0.7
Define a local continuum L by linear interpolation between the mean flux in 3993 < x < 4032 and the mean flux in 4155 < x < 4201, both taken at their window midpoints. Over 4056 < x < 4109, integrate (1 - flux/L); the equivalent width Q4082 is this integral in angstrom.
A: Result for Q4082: 3.2 angstrom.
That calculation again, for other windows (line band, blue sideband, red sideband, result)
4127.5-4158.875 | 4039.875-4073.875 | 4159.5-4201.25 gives -0.1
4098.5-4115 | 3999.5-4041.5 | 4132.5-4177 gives 2.2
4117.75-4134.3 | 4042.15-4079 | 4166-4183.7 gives 0.2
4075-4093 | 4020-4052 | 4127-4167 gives 0.7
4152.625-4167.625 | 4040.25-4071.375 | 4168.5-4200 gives -1.4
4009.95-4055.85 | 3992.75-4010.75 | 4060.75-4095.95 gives -0.8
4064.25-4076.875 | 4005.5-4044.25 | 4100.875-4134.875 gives -0.4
